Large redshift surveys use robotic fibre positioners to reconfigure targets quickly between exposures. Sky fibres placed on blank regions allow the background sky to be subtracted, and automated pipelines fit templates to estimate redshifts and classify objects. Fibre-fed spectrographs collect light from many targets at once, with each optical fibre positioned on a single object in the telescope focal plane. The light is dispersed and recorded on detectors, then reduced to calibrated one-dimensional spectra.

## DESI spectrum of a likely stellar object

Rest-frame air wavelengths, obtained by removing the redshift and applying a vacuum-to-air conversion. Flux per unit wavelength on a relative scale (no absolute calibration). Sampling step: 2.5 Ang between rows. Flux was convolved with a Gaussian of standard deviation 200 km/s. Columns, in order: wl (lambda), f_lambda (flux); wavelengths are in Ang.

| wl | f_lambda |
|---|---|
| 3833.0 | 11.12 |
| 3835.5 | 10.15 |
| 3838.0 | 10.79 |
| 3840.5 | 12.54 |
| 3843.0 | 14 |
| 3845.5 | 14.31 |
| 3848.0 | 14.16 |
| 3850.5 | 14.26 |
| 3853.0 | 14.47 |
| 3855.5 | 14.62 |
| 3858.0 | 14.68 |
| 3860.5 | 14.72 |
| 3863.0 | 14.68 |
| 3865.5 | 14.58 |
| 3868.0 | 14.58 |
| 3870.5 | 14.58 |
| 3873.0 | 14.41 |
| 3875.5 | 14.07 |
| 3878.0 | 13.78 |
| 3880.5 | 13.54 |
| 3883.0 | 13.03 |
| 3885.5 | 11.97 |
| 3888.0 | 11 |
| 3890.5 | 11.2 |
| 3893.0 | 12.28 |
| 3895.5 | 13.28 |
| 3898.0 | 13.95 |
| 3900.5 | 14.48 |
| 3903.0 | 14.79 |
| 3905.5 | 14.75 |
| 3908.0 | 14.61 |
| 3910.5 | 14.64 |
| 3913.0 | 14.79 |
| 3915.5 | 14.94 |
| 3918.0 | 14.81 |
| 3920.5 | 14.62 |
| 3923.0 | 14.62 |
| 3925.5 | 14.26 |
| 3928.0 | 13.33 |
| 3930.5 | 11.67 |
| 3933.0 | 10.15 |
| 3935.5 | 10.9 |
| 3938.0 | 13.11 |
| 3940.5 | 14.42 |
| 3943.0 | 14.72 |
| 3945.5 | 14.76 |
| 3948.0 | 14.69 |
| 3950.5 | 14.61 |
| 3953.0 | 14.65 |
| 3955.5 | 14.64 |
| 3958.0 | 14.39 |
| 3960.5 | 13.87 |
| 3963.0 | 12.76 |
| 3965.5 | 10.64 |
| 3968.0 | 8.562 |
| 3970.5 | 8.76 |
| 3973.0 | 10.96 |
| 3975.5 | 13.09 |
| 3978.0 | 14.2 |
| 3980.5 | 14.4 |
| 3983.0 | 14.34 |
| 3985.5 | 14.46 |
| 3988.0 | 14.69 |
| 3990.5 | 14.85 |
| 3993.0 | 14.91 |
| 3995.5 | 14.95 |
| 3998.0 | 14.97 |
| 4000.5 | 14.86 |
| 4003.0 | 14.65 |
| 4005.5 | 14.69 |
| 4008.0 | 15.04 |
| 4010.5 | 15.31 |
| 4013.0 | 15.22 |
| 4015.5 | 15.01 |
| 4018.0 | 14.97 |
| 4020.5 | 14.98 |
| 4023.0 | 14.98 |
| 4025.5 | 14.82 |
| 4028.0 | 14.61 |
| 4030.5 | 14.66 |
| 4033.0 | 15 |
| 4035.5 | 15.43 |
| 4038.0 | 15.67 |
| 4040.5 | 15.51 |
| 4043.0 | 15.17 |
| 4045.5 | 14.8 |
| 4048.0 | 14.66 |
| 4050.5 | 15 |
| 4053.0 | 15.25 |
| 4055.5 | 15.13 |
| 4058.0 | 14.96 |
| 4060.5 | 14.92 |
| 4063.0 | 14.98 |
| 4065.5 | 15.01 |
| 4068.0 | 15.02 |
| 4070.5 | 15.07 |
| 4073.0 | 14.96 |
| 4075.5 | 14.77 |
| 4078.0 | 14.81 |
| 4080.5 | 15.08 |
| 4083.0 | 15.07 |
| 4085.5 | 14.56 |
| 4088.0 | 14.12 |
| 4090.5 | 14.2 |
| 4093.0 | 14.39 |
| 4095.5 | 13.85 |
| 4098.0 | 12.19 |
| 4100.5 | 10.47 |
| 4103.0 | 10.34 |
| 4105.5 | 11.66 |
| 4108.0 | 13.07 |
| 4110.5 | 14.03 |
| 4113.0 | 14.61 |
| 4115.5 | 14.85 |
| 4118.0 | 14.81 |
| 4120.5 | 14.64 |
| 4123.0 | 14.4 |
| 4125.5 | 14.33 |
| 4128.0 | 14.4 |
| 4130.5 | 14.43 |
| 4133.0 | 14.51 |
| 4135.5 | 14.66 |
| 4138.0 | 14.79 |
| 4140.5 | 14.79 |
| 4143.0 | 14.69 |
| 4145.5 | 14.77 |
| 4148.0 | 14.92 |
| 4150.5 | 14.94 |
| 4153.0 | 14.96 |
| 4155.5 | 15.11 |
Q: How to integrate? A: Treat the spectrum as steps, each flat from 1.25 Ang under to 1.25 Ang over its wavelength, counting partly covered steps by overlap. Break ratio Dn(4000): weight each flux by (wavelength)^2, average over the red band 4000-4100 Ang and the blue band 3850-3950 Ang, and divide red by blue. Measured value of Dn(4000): 1.15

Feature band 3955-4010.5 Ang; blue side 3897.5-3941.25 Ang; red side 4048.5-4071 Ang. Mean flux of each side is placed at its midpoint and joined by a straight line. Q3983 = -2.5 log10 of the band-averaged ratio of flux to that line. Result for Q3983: 0.06 mag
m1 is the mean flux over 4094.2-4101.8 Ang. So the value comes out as 12.2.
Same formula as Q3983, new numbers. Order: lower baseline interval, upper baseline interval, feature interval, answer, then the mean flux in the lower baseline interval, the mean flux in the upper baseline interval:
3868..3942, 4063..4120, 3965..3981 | 0.20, 13.5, 14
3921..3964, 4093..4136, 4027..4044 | -0.12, 13.6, 13.6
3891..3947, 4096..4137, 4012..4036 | -0.10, 13.8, 13.6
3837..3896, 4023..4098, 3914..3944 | 0.04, 13.6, 14.8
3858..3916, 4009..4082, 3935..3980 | 0.11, 13.9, 15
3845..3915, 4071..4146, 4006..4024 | -0.08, 13.9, 14.1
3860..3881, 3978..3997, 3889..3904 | 0.09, 14.3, 14.6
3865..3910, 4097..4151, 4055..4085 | -0.08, 13.6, 13.9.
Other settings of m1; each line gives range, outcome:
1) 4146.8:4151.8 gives 14.9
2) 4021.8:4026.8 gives 14.9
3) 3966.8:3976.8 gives 10.4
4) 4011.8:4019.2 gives 15.1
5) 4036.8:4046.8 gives 15.3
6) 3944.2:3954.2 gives 14.7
